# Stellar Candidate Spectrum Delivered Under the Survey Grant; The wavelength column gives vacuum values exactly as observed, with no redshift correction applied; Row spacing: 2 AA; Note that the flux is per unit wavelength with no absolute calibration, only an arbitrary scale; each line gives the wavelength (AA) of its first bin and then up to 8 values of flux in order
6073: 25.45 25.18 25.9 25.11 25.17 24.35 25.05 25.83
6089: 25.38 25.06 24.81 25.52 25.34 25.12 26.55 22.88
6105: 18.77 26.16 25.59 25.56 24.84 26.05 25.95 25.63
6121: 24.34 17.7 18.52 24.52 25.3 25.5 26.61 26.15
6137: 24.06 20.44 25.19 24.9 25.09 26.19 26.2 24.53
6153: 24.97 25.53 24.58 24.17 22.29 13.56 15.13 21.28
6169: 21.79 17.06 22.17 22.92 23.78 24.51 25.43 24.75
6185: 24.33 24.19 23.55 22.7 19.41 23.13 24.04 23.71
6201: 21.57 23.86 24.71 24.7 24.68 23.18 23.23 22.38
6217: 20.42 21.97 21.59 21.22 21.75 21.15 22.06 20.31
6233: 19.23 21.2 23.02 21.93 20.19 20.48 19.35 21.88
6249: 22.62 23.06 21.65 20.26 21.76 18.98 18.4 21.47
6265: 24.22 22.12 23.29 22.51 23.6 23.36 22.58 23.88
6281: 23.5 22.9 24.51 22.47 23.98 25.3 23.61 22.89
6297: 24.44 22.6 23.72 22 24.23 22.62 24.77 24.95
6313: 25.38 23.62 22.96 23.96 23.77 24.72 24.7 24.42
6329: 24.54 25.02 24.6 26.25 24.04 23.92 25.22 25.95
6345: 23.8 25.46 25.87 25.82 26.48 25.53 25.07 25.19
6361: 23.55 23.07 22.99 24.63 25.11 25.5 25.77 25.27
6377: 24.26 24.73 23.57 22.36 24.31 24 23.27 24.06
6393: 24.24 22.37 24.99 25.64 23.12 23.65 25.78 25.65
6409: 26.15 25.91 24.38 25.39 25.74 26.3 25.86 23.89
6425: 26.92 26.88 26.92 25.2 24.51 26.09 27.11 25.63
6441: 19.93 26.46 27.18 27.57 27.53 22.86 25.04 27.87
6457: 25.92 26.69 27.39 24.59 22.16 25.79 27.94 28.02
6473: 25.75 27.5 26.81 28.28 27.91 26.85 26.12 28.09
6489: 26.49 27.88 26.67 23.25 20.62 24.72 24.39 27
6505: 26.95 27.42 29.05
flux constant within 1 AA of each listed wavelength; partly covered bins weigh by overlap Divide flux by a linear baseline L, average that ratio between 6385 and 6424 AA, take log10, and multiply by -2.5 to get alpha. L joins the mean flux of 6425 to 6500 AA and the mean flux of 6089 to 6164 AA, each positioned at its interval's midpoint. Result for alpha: 0.04 mag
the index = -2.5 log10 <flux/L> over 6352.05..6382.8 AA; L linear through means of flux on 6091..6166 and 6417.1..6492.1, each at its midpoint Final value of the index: 0.04 mag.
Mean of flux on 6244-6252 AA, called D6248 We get 21.7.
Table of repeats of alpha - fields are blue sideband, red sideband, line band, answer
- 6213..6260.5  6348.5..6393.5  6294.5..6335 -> -0.04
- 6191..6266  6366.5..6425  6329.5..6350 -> -0.05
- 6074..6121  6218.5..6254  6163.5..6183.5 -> 0.07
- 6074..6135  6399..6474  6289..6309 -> 0.07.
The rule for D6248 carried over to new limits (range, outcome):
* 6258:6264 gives 19.6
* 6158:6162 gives 23.2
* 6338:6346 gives 24.7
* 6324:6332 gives 24.7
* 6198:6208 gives 23.7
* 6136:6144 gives 23.6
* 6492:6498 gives 23.5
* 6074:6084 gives 25.1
